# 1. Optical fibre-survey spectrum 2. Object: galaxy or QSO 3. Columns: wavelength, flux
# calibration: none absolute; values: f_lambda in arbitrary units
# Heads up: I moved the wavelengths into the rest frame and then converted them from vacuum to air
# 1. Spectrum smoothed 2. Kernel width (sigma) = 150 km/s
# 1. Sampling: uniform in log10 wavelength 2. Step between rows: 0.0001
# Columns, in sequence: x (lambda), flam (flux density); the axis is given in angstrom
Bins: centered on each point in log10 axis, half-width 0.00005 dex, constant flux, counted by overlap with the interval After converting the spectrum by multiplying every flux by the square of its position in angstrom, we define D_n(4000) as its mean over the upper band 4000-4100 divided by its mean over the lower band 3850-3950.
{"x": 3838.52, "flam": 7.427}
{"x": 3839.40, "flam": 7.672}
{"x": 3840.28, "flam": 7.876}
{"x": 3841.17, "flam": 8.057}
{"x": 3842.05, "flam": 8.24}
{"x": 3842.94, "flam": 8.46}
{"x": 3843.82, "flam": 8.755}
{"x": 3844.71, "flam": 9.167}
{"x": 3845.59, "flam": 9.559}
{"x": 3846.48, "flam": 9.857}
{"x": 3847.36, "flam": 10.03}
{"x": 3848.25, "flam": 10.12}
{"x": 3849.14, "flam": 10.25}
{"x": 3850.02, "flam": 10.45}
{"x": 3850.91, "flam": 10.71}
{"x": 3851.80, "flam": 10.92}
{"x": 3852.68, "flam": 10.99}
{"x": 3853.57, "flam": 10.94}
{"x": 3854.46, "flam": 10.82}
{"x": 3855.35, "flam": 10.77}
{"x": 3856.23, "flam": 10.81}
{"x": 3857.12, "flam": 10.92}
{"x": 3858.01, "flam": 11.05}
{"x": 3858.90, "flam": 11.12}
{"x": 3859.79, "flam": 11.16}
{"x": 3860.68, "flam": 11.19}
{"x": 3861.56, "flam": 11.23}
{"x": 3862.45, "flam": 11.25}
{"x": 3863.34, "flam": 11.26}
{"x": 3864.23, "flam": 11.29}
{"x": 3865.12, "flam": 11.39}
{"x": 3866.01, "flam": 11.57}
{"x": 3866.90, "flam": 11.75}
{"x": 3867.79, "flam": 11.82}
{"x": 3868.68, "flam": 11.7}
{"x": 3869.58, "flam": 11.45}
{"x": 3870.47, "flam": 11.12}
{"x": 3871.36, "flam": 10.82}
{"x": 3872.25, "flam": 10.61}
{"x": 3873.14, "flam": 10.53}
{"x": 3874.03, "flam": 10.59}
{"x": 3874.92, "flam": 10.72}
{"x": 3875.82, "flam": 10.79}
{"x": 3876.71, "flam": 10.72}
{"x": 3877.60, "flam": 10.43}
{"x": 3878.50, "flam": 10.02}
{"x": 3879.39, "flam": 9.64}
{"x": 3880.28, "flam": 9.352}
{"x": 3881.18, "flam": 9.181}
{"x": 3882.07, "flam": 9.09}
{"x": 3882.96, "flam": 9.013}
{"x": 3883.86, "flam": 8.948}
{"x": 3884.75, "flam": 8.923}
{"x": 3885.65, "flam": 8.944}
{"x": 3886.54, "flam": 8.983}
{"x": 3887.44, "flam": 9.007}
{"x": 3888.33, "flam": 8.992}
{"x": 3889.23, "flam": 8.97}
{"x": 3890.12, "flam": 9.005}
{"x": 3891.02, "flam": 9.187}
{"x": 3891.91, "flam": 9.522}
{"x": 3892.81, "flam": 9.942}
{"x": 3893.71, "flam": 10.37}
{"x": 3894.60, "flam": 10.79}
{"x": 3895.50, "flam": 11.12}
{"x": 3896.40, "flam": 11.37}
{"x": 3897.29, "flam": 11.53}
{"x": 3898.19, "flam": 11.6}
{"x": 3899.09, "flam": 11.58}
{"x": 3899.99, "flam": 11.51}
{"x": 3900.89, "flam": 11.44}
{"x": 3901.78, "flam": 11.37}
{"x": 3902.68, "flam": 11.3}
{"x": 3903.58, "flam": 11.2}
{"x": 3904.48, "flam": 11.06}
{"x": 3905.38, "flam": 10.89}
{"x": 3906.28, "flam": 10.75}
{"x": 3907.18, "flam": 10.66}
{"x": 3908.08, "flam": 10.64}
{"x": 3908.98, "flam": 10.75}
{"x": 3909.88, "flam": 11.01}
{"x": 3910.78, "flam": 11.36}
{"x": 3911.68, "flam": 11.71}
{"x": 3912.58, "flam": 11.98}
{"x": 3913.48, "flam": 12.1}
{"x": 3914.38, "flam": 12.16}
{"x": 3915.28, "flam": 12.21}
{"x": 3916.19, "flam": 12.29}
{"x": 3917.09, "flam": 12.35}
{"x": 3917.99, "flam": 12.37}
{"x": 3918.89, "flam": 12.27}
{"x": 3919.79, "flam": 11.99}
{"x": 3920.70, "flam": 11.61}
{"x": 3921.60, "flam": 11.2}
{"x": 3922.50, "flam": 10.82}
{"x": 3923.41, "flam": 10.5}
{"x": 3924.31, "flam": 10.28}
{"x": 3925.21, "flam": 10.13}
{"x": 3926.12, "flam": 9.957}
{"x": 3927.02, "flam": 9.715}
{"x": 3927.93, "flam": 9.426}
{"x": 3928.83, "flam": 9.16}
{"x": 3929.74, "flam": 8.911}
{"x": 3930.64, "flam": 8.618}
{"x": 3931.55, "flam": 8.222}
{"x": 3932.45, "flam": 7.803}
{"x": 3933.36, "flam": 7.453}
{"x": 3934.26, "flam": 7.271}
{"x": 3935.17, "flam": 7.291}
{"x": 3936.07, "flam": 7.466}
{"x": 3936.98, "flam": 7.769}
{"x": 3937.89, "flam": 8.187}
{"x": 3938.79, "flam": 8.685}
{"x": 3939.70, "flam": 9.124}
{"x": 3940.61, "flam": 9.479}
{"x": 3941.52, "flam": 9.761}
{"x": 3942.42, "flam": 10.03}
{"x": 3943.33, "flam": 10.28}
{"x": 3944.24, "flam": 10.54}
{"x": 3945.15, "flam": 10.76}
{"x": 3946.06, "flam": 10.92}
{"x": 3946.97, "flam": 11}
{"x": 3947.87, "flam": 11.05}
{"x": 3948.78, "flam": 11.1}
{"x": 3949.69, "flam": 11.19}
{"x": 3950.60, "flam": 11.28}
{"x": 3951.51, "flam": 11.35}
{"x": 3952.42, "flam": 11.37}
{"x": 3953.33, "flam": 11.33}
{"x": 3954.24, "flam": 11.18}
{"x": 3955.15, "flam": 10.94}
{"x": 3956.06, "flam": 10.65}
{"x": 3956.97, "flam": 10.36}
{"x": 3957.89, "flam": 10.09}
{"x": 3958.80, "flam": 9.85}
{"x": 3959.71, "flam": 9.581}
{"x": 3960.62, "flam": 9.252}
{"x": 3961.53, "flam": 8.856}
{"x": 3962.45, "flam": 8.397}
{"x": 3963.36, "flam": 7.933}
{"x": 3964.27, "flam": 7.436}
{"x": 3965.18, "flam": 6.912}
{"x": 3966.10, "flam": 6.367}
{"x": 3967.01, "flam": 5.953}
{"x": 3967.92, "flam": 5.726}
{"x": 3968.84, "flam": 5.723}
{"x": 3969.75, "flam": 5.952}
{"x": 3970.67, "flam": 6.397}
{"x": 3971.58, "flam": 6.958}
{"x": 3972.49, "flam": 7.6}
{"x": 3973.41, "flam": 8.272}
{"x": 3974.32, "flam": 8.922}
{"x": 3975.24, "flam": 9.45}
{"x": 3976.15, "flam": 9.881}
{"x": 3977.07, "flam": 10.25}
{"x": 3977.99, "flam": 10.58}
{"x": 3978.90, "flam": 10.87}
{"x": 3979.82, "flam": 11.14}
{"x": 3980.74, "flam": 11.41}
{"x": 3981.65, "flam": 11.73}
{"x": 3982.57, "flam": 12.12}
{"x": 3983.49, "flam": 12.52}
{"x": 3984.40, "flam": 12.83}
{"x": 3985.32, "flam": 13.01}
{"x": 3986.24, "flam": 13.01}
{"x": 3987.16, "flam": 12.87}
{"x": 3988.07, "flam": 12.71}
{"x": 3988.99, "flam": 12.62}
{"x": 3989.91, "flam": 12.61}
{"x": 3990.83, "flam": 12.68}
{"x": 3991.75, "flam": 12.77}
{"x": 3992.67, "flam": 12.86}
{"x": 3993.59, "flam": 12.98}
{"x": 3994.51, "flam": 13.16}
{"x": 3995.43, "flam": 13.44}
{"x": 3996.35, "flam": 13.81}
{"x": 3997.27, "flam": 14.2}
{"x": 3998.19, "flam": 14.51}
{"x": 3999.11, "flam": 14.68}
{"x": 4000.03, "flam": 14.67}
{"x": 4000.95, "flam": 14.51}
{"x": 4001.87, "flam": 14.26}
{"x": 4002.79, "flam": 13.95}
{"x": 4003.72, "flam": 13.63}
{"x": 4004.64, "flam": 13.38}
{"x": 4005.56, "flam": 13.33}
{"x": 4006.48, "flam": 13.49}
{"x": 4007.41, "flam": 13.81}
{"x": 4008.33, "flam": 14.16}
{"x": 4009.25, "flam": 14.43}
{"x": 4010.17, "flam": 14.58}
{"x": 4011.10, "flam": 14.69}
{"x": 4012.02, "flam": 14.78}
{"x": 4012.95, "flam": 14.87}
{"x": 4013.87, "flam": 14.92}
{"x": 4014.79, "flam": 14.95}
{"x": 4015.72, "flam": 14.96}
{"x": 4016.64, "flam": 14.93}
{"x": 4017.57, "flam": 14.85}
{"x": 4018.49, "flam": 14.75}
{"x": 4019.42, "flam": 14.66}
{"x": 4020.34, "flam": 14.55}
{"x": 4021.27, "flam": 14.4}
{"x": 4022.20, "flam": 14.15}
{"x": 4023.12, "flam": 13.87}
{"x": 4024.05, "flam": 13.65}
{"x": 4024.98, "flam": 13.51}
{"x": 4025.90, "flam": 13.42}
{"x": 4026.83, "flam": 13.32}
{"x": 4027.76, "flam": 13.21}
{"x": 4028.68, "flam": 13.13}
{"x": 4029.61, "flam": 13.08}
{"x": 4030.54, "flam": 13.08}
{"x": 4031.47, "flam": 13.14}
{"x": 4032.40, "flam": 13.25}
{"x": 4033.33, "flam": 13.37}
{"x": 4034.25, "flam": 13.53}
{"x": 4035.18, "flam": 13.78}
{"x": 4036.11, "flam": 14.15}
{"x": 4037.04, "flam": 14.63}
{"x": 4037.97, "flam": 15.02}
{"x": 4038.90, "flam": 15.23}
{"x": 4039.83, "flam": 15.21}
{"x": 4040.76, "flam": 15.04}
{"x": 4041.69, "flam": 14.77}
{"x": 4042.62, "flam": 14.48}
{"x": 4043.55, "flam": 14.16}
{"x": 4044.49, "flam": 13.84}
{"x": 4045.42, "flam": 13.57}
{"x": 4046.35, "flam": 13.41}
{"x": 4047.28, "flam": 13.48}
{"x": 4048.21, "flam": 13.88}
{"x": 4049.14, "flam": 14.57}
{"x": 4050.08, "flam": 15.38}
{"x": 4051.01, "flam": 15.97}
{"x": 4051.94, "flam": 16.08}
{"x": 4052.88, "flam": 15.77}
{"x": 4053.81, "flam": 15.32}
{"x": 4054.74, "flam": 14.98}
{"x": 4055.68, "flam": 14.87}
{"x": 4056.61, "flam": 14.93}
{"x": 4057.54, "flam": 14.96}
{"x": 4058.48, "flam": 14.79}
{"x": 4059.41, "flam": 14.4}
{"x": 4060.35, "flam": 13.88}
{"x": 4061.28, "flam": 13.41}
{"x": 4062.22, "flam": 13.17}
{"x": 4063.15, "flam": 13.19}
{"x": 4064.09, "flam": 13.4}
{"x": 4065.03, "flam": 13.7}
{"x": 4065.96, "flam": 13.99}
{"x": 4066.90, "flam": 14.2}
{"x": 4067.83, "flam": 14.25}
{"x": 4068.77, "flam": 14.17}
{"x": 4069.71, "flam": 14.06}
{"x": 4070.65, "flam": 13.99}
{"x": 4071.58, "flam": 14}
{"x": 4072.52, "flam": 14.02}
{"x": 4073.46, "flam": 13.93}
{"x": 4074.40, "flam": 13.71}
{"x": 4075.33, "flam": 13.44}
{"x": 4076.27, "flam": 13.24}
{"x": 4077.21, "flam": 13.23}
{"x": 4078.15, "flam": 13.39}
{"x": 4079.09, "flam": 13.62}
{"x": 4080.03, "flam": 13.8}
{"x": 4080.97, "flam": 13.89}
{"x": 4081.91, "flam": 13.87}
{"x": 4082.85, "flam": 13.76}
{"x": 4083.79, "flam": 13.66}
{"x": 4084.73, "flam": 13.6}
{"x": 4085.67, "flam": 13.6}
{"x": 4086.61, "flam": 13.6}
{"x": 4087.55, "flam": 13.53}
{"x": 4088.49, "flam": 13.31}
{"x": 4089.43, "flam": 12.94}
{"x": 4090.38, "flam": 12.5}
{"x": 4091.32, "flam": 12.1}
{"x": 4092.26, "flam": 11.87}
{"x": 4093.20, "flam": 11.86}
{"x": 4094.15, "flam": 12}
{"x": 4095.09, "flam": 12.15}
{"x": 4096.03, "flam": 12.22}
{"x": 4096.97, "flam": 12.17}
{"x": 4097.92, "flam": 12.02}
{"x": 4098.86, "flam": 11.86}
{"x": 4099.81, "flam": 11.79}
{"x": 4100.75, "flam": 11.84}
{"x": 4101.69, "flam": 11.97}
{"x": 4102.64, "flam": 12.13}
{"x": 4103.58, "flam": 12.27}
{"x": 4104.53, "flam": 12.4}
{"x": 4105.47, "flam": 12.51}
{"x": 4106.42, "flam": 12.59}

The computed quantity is 1.4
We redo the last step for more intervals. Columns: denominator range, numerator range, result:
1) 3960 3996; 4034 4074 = 1.47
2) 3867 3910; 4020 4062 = 1.48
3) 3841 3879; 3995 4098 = 1.44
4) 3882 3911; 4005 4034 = 1.44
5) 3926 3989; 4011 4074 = 1.55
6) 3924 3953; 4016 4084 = 1.56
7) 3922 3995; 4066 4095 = 1.44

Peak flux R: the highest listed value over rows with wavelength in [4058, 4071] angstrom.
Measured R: 14.79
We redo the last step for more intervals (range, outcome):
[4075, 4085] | 13.89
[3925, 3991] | 13.01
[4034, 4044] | 15.23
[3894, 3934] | 12.37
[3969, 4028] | 14.96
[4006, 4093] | 16.08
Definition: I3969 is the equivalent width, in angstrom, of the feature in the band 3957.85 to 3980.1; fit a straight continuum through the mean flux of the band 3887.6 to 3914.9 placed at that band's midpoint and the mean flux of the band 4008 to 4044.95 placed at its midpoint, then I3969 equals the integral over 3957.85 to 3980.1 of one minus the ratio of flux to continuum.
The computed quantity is 7.7 angstrom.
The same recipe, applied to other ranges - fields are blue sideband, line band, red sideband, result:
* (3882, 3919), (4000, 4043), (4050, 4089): -3.37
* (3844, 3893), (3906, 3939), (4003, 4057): 4.03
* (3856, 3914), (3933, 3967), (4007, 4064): 7.61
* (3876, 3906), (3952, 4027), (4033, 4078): 4.76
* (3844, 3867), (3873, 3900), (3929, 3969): 0.66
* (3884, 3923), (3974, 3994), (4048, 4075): 1.34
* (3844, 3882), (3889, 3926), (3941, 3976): -4.06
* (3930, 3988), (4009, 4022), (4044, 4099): -3.45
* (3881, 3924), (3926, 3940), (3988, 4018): 3.97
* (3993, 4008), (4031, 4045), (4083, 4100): -0.93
